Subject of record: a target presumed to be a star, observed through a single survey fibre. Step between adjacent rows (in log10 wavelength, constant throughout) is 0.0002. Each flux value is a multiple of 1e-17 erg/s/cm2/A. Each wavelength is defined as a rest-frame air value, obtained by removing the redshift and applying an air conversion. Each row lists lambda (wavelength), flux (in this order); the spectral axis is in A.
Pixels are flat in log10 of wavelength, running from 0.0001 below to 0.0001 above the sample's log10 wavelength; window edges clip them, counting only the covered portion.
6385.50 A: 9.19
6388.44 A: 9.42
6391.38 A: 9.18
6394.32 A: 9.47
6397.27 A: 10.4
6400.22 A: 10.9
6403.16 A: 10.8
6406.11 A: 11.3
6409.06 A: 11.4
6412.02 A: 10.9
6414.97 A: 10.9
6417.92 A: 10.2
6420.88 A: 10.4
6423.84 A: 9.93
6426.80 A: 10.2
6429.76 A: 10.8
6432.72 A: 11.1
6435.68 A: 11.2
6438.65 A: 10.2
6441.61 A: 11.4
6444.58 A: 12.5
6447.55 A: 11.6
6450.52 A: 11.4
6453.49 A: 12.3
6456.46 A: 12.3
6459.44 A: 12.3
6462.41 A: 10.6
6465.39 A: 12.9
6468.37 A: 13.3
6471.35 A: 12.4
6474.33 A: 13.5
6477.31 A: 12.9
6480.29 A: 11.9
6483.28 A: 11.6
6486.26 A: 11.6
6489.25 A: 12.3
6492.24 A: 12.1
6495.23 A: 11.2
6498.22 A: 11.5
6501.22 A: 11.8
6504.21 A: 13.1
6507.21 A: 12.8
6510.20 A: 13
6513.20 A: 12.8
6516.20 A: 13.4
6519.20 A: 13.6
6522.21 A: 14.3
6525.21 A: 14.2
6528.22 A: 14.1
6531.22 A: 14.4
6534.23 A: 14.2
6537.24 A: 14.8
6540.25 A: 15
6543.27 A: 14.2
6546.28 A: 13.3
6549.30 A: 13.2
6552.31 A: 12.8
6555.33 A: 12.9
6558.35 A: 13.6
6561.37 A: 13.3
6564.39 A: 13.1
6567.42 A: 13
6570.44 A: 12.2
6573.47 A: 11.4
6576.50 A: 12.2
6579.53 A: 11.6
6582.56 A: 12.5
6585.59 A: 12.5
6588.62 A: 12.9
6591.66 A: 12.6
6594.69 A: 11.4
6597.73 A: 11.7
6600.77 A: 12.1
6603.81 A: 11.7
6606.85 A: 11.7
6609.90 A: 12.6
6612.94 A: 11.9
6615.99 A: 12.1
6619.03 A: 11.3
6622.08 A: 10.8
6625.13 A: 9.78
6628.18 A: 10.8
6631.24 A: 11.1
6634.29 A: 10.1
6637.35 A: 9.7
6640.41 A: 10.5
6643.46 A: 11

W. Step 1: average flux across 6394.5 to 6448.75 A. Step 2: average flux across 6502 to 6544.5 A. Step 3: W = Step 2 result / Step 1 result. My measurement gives 1.3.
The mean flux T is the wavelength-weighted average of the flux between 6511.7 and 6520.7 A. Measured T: 13.3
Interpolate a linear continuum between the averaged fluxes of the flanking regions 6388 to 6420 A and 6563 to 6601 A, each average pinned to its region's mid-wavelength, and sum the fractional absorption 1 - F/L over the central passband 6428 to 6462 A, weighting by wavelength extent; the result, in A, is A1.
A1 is -2.0 A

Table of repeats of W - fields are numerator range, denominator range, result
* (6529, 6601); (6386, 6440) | 1.24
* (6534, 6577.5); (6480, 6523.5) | 1.06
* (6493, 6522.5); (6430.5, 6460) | 1.09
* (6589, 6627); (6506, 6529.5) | 0.86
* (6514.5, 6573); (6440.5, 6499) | 1.13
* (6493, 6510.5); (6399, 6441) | 1.13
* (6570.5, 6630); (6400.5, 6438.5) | 1.10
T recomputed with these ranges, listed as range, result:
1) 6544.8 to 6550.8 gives 13.2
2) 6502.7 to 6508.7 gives 12.9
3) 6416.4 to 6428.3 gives 10.2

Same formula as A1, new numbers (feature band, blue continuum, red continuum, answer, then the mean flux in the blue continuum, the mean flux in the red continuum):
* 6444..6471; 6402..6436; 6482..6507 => -1.8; 10.7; 11.9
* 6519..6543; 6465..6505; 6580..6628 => -4.5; 12.3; 11.8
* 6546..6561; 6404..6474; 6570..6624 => -1.7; 11.4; 11.9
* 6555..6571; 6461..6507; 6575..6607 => -1.3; 12.2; 12.1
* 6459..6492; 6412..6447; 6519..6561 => -0.5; 10.8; 13.9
